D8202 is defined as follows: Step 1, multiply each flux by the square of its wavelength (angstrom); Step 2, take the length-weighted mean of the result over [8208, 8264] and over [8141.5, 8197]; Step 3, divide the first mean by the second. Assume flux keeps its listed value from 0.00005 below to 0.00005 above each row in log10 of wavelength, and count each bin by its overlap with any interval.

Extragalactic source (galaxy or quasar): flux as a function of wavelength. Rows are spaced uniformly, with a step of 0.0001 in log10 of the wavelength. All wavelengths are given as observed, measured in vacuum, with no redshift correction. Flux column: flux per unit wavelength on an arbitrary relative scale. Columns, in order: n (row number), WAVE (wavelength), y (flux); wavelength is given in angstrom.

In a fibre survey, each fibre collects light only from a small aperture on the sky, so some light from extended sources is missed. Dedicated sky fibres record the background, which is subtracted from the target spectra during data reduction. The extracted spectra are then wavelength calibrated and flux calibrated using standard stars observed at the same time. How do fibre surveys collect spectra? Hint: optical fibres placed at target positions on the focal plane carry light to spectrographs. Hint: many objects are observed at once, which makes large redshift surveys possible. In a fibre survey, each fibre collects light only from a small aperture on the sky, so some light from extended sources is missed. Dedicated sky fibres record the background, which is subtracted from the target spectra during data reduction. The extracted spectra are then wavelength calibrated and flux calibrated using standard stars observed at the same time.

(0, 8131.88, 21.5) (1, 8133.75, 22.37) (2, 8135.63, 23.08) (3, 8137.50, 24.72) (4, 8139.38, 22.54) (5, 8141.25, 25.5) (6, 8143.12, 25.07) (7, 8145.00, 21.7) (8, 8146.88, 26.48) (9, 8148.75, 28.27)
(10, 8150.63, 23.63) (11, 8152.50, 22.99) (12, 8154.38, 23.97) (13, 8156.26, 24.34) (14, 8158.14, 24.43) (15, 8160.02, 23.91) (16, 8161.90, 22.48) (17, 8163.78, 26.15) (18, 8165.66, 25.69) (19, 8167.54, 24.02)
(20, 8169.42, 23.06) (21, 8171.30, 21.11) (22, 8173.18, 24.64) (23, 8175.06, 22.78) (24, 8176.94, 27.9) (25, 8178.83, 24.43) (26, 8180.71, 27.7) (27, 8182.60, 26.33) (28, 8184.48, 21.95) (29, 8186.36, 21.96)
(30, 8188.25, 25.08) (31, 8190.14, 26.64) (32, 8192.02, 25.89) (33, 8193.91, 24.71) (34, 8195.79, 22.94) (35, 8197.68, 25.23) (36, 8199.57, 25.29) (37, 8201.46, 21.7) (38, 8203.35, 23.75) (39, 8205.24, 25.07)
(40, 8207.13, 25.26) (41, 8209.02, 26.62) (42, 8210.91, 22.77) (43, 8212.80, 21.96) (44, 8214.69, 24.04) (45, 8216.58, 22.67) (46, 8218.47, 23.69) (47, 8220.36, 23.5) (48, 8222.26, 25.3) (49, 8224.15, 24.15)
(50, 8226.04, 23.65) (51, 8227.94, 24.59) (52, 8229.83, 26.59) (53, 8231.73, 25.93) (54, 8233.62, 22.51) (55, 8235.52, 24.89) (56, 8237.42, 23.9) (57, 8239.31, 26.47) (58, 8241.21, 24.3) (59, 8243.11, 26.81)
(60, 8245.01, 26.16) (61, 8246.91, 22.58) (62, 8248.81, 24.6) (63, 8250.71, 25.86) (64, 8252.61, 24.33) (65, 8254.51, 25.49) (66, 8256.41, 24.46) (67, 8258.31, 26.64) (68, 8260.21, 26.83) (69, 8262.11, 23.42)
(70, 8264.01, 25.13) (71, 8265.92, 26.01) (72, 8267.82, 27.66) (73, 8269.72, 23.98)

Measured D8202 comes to 1.0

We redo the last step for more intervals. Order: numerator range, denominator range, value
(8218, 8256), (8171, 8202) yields 1.02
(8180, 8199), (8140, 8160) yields 1.02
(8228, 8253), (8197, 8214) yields 1.04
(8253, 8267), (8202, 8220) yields 1.08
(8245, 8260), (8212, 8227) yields 1.07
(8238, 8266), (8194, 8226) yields 1.06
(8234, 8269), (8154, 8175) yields 1.08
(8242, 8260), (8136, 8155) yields 1.06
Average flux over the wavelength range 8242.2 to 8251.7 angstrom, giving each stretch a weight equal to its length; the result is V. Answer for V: 25.2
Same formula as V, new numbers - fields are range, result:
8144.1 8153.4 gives 24.6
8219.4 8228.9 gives 24.2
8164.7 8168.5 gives 24.9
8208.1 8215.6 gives 23.8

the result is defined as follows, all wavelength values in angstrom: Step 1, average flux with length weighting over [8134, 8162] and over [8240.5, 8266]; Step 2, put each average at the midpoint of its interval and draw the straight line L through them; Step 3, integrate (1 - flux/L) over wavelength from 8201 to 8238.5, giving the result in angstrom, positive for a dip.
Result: 1.0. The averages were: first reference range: 24.2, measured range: 24.2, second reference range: 25.2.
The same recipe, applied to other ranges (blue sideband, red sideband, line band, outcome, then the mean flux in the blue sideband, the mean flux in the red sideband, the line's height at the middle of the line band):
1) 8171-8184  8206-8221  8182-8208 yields 0.1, 25.1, 23.8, 24.5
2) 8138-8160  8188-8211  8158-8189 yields 0.3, 24.4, 24.7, 24.6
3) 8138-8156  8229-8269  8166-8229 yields 1.5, 24.5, 25.3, 24.9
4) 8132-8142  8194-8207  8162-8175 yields -0.1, 23.4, 24.1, 23.8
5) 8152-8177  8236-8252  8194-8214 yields 0.4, 24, 25.1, 24.5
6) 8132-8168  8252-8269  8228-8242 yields 0.2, 24.2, 25.6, 25.3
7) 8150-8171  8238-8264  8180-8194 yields -0.4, 24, 25.2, 24.3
